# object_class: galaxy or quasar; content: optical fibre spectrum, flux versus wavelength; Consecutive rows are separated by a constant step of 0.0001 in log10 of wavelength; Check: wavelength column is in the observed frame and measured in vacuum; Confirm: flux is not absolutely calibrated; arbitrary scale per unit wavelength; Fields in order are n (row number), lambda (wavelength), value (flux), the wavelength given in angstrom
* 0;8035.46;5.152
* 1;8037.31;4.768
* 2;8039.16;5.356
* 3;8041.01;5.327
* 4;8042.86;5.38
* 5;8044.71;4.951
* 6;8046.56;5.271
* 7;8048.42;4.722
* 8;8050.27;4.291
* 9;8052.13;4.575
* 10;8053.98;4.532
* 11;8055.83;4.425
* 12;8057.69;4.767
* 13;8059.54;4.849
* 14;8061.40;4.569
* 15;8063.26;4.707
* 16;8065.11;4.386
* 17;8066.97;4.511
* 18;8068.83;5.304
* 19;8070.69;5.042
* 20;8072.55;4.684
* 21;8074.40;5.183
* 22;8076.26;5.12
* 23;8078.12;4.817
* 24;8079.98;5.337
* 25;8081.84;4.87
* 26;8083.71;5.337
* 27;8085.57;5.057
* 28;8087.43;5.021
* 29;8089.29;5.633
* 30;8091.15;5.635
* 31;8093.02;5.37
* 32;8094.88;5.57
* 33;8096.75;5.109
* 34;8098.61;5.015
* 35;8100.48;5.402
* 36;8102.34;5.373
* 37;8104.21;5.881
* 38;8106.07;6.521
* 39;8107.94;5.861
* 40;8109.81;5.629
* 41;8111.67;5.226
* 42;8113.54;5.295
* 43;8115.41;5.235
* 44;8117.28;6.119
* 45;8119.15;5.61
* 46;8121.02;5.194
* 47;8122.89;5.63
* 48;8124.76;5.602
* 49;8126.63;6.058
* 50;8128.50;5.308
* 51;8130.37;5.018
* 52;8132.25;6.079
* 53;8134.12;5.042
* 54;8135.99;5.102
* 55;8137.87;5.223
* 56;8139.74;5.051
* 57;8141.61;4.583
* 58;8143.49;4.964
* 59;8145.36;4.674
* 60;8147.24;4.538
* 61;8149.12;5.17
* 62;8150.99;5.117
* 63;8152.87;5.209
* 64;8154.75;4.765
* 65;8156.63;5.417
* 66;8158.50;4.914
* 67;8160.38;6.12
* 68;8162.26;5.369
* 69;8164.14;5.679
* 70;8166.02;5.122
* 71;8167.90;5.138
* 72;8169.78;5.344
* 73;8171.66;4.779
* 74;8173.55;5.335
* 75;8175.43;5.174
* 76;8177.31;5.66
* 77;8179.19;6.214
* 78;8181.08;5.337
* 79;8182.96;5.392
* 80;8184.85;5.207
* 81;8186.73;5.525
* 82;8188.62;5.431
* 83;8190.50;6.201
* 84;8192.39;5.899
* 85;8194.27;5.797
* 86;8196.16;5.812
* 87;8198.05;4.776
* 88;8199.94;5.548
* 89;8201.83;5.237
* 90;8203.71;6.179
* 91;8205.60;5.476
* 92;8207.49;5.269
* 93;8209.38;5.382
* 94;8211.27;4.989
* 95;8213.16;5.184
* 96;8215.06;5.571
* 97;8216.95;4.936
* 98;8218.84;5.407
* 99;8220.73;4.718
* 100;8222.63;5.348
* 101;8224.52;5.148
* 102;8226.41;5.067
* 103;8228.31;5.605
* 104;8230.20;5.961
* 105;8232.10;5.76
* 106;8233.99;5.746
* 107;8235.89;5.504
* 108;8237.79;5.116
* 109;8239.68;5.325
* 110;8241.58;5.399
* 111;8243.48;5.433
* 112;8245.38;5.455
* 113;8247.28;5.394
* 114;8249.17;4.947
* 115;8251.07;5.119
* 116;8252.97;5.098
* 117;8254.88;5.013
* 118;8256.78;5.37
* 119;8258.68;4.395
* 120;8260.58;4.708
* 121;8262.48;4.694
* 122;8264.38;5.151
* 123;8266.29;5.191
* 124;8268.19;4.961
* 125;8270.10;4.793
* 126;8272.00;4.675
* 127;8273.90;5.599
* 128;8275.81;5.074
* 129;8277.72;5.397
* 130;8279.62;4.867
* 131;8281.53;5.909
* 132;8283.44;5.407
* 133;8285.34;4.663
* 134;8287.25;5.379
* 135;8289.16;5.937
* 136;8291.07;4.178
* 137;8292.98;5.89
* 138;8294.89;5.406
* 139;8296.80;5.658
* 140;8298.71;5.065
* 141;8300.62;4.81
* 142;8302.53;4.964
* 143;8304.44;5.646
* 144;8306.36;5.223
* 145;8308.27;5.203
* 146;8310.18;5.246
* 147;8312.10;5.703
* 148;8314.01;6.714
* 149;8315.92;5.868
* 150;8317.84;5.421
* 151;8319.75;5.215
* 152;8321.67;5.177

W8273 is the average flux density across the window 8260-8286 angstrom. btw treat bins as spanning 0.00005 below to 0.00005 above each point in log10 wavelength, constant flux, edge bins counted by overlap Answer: 5.09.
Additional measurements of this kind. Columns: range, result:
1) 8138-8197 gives 5.32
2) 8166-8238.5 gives 5.42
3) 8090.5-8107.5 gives 5.55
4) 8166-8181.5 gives 5.36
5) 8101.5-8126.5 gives 5.64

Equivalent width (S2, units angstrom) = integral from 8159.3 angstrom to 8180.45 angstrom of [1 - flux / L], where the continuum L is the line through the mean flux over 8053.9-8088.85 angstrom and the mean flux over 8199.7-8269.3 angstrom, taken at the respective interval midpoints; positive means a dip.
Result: -1.4 angstrom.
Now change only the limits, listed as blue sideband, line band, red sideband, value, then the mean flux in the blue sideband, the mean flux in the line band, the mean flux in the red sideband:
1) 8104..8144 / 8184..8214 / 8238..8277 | -1.4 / 5.46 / 5.5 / 5.09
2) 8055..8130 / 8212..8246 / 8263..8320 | -0.5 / 5.26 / 5.37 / 5.3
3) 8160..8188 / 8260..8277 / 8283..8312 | 1.0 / 5.41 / 4.99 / 5.26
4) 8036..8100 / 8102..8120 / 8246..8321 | -2.3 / 4.99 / 5.68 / 5.23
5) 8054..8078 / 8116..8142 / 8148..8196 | -1.3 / 4.79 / 5.42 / 5.42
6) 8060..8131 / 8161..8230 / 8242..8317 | -1.9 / 5.29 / 5.41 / 5.24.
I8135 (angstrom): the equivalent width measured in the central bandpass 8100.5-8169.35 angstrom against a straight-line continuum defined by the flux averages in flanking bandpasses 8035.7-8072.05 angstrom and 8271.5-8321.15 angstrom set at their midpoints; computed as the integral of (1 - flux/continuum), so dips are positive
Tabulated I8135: -4.83 angstrom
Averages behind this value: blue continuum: 4.83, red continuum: 5.36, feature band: 5.36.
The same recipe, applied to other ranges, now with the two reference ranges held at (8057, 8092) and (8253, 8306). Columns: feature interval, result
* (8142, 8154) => 0.3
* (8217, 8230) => -0.4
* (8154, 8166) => -0.7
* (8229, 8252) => -1.4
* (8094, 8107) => -1.4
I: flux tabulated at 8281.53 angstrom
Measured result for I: 5.909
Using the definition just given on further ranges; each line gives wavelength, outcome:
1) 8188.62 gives 5.431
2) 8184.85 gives 5.207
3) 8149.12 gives 5.17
